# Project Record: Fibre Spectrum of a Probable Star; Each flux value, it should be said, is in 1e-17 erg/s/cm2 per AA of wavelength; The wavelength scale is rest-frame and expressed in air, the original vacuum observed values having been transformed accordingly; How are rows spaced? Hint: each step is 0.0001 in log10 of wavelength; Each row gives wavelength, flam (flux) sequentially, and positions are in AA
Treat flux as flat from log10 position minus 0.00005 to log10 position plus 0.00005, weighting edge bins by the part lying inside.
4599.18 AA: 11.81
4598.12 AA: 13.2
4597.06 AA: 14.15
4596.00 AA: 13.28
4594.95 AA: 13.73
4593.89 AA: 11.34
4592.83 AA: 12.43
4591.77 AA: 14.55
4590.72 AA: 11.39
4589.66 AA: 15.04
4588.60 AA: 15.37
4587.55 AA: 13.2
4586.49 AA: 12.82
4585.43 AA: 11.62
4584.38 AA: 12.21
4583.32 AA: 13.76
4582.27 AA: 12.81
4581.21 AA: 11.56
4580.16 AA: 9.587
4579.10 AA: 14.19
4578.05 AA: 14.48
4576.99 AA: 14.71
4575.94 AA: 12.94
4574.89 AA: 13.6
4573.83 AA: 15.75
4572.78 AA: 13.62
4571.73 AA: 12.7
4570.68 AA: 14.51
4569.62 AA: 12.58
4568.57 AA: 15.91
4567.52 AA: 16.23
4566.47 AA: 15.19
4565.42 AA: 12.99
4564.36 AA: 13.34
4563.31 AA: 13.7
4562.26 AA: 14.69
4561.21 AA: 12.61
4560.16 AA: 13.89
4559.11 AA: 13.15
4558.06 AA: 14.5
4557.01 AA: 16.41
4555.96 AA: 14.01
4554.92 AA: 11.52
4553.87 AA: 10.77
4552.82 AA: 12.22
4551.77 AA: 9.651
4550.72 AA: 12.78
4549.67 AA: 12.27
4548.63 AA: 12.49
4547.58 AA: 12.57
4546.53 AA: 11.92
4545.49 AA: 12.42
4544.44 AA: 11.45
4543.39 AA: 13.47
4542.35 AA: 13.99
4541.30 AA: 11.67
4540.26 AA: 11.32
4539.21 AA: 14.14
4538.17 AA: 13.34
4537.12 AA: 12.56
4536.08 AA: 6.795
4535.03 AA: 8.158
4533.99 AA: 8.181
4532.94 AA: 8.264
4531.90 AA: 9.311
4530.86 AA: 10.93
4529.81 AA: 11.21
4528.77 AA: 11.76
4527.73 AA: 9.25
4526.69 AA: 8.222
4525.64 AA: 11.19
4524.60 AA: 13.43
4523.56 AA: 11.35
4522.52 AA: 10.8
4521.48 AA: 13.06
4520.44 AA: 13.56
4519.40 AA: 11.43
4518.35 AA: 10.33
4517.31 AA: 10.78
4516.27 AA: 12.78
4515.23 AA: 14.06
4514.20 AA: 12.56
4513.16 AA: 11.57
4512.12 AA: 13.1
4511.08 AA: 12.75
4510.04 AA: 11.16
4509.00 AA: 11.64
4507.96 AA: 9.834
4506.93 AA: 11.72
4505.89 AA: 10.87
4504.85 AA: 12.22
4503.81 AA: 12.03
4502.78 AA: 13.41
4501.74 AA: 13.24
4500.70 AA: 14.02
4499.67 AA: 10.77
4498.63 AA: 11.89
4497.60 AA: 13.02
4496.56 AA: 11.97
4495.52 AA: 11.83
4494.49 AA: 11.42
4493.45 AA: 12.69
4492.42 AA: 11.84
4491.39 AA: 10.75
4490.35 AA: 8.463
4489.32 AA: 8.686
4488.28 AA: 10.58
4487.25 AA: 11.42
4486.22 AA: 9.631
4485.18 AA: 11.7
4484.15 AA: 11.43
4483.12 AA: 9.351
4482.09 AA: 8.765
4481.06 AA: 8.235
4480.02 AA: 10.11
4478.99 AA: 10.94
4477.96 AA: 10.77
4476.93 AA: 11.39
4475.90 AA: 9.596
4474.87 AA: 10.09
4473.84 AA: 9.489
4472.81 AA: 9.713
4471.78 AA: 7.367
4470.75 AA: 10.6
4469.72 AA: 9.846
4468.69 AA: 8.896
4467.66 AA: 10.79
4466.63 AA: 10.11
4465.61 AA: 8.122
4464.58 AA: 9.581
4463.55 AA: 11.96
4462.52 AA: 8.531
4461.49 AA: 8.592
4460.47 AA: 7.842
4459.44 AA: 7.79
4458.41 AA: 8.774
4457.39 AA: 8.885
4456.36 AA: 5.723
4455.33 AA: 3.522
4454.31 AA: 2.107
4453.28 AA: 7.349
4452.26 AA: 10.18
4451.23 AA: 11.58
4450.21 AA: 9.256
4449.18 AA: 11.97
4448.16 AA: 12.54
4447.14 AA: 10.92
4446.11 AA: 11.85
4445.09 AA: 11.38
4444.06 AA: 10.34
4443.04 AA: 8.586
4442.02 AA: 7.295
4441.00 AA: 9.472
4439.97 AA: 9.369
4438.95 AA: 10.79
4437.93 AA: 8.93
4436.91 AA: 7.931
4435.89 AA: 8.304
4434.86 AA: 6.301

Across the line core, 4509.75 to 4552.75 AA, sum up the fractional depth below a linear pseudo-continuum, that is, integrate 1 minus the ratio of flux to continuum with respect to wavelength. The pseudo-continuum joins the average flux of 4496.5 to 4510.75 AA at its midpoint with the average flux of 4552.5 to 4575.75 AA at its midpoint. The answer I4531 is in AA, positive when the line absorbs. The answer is 4.3 AA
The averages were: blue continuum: 12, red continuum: 13.8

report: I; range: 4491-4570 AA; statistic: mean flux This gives 12.1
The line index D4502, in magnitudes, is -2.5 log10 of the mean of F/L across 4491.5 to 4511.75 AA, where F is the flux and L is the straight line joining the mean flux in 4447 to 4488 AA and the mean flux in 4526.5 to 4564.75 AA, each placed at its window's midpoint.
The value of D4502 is -0.148 mag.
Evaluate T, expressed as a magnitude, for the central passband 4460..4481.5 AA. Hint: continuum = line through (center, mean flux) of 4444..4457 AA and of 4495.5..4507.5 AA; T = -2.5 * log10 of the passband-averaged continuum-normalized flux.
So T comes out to 0.07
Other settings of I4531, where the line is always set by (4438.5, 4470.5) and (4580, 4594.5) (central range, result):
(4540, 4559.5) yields -1.3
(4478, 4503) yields -2.2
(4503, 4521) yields -2.0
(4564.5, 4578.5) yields -2.1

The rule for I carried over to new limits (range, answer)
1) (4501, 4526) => 12.1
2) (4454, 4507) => 10.1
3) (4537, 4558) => 12.6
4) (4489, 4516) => 11.9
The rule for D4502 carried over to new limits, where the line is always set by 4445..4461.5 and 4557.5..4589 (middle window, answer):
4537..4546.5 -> -0.030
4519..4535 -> 0.097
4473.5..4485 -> -0.028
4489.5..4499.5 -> -0.096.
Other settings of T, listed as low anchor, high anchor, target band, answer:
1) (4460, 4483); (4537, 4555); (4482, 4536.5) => -0.027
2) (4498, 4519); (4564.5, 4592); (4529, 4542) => 0.195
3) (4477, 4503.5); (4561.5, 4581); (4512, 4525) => -0.011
